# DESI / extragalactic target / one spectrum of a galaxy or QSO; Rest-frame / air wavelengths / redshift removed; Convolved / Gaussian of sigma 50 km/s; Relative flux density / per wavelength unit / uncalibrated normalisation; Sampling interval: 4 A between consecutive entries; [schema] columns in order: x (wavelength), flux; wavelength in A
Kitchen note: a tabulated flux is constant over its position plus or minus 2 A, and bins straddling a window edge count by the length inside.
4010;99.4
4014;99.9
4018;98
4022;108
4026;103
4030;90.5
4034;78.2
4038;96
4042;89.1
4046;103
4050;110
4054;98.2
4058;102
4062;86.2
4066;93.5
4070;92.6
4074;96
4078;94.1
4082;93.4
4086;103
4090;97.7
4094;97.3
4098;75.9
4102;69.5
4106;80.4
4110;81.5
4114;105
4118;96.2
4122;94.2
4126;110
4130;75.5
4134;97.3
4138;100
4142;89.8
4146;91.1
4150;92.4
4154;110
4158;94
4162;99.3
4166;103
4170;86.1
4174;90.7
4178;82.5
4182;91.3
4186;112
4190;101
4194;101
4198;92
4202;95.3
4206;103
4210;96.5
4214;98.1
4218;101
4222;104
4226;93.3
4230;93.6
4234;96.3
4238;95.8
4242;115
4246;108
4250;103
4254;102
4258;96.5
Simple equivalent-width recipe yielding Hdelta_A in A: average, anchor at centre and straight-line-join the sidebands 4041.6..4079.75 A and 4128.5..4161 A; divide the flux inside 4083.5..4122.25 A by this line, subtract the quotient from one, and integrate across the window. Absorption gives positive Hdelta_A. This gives 2.26 A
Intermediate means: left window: 96.8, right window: 94.2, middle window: 89.9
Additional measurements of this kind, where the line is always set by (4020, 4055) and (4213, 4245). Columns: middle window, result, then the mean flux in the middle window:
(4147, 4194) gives 1.2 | 96.6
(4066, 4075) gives 0.4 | 93.9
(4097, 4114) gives 3.1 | 80.2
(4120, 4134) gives 0.7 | 93.8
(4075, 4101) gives 1.4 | 92.7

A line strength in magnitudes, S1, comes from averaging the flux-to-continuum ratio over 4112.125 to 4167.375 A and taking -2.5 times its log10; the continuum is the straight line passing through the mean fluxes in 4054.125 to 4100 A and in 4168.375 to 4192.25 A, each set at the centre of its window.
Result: -0.032 mag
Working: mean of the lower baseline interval 94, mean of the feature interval 96.9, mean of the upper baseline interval 94.1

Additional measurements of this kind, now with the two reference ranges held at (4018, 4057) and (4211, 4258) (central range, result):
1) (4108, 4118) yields 0.05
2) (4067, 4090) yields 0.03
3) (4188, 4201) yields 0.02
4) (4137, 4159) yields 0.03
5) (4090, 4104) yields 0.18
